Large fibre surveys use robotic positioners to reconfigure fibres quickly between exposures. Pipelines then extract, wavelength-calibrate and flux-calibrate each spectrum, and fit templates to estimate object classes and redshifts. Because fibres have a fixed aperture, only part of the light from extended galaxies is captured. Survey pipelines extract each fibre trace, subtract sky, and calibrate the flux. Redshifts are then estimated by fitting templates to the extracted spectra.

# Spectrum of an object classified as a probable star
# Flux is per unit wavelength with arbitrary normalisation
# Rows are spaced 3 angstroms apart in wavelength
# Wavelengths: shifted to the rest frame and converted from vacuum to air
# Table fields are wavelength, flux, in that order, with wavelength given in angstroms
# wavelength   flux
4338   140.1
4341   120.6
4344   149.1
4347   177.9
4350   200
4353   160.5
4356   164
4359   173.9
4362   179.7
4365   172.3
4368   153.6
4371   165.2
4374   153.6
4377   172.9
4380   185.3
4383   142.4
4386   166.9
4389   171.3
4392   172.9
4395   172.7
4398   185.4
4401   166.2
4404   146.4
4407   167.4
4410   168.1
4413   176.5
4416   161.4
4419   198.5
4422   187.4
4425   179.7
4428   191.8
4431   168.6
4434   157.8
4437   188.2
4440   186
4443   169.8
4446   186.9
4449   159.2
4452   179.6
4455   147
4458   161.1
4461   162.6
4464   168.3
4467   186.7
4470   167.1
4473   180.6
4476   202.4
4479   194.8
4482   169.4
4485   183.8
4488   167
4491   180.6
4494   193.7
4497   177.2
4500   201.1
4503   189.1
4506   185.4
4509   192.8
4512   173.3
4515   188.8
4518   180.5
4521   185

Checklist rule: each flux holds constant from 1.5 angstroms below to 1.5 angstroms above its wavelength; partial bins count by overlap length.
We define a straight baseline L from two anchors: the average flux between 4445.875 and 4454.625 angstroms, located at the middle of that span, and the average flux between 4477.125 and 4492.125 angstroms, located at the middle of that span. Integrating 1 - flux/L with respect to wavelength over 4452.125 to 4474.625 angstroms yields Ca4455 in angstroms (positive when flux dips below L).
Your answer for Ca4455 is 0.7 angstroms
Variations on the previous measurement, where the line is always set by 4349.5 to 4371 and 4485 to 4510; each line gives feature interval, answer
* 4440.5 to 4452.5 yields 0.4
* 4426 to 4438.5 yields 0.1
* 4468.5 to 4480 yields -0.2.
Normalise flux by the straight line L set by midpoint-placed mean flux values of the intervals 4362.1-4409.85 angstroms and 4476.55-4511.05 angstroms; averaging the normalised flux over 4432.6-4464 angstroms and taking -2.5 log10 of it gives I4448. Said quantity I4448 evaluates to 0.05 mag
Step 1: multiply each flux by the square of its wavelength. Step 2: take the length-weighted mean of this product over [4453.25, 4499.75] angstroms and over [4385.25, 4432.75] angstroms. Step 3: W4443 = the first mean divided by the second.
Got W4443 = 1.0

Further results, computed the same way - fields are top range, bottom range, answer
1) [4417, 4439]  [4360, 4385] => 1.12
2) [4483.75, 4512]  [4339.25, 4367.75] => 1.19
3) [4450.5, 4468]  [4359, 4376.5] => 1.05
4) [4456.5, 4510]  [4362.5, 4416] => 1.13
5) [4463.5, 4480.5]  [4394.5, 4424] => 1.09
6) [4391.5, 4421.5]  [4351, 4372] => 1.05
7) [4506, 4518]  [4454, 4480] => 1.08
